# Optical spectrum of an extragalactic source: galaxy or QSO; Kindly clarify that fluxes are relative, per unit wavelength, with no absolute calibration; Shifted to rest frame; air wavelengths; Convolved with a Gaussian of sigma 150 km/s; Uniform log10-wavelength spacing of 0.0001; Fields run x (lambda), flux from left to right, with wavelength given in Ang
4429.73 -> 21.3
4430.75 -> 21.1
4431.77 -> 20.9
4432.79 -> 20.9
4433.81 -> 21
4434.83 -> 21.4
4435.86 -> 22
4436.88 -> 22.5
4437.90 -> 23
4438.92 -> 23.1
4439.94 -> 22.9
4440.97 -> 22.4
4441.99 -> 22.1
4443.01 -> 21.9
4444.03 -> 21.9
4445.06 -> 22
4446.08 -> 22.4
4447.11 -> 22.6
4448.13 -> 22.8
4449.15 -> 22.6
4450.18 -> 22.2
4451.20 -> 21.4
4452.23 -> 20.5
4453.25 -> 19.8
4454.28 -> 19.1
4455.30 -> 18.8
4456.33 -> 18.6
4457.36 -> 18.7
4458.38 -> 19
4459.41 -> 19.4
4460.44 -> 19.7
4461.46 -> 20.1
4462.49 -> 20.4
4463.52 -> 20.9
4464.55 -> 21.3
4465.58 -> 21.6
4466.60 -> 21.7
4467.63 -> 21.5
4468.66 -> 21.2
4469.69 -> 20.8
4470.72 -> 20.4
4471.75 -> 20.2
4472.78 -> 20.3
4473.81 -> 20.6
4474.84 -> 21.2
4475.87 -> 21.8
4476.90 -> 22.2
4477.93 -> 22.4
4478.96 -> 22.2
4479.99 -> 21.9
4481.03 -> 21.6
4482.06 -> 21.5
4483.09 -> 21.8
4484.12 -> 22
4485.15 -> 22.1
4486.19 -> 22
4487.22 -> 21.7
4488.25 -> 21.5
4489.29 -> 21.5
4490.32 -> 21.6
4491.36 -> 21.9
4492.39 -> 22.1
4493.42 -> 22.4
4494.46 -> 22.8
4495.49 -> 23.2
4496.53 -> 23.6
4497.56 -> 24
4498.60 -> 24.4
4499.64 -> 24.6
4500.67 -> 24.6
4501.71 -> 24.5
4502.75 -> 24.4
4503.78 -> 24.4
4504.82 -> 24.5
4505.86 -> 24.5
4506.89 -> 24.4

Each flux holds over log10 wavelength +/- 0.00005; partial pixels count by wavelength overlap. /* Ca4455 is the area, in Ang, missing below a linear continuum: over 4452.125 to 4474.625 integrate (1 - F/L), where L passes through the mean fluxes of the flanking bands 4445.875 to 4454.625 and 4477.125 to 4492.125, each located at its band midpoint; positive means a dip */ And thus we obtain 1.5 Ang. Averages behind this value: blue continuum 21.5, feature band 20.2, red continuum 21.8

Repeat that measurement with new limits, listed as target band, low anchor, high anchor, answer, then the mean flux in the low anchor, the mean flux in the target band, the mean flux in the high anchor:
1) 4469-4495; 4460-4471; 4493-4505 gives 0.9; 20.9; 21.6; 23.9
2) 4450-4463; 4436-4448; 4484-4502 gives 1.6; 22.4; 19.8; 22.8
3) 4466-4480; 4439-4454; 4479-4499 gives 0.5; 21.9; 21.3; 22.3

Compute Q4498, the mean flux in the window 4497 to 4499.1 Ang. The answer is 24.2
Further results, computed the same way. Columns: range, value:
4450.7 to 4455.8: 19.9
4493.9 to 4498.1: 23.4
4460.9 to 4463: 20.3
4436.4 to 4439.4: 22.9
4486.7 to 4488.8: 21.6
